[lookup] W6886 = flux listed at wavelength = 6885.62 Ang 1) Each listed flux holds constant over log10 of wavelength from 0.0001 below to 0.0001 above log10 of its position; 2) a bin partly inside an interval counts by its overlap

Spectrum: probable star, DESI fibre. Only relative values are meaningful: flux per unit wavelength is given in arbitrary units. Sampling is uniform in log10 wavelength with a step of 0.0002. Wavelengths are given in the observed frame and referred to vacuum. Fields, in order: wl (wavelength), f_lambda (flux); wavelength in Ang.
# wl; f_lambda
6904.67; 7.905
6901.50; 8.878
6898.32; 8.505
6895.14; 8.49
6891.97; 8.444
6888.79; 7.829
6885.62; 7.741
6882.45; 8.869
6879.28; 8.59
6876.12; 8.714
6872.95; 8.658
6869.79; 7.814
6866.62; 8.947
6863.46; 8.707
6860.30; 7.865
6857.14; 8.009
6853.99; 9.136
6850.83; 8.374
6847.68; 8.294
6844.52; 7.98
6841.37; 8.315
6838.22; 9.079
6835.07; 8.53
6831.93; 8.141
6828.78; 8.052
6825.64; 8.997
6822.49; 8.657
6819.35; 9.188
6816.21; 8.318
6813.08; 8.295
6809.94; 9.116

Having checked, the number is 7.741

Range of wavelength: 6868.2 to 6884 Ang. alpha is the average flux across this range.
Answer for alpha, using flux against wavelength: 8.53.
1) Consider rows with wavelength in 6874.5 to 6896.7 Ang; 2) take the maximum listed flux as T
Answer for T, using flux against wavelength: 8.869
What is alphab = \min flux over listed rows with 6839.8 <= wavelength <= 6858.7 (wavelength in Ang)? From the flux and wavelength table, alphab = 7.98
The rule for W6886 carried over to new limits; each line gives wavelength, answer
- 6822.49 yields 8.657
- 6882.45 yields 8.869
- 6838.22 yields 9.079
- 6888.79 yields 7.829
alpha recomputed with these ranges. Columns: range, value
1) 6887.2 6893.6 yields 8.14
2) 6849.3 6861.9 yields 8.35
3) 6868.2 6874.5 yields 8.23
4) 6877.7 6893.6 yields 8.3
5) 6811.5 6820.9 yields 8.6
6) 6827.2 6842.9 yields 8.43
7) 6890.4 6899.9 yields 8.48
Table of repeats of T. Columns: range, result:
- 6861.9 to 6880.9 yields 8.947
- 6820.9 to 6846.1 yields 9.079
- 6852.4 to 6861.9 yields 9.136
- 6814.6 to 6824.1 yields 9.188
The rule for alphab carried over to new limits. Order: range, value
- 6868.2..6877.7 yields 7.814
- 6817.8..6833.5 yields 8.052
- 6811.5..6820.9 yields 8.295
